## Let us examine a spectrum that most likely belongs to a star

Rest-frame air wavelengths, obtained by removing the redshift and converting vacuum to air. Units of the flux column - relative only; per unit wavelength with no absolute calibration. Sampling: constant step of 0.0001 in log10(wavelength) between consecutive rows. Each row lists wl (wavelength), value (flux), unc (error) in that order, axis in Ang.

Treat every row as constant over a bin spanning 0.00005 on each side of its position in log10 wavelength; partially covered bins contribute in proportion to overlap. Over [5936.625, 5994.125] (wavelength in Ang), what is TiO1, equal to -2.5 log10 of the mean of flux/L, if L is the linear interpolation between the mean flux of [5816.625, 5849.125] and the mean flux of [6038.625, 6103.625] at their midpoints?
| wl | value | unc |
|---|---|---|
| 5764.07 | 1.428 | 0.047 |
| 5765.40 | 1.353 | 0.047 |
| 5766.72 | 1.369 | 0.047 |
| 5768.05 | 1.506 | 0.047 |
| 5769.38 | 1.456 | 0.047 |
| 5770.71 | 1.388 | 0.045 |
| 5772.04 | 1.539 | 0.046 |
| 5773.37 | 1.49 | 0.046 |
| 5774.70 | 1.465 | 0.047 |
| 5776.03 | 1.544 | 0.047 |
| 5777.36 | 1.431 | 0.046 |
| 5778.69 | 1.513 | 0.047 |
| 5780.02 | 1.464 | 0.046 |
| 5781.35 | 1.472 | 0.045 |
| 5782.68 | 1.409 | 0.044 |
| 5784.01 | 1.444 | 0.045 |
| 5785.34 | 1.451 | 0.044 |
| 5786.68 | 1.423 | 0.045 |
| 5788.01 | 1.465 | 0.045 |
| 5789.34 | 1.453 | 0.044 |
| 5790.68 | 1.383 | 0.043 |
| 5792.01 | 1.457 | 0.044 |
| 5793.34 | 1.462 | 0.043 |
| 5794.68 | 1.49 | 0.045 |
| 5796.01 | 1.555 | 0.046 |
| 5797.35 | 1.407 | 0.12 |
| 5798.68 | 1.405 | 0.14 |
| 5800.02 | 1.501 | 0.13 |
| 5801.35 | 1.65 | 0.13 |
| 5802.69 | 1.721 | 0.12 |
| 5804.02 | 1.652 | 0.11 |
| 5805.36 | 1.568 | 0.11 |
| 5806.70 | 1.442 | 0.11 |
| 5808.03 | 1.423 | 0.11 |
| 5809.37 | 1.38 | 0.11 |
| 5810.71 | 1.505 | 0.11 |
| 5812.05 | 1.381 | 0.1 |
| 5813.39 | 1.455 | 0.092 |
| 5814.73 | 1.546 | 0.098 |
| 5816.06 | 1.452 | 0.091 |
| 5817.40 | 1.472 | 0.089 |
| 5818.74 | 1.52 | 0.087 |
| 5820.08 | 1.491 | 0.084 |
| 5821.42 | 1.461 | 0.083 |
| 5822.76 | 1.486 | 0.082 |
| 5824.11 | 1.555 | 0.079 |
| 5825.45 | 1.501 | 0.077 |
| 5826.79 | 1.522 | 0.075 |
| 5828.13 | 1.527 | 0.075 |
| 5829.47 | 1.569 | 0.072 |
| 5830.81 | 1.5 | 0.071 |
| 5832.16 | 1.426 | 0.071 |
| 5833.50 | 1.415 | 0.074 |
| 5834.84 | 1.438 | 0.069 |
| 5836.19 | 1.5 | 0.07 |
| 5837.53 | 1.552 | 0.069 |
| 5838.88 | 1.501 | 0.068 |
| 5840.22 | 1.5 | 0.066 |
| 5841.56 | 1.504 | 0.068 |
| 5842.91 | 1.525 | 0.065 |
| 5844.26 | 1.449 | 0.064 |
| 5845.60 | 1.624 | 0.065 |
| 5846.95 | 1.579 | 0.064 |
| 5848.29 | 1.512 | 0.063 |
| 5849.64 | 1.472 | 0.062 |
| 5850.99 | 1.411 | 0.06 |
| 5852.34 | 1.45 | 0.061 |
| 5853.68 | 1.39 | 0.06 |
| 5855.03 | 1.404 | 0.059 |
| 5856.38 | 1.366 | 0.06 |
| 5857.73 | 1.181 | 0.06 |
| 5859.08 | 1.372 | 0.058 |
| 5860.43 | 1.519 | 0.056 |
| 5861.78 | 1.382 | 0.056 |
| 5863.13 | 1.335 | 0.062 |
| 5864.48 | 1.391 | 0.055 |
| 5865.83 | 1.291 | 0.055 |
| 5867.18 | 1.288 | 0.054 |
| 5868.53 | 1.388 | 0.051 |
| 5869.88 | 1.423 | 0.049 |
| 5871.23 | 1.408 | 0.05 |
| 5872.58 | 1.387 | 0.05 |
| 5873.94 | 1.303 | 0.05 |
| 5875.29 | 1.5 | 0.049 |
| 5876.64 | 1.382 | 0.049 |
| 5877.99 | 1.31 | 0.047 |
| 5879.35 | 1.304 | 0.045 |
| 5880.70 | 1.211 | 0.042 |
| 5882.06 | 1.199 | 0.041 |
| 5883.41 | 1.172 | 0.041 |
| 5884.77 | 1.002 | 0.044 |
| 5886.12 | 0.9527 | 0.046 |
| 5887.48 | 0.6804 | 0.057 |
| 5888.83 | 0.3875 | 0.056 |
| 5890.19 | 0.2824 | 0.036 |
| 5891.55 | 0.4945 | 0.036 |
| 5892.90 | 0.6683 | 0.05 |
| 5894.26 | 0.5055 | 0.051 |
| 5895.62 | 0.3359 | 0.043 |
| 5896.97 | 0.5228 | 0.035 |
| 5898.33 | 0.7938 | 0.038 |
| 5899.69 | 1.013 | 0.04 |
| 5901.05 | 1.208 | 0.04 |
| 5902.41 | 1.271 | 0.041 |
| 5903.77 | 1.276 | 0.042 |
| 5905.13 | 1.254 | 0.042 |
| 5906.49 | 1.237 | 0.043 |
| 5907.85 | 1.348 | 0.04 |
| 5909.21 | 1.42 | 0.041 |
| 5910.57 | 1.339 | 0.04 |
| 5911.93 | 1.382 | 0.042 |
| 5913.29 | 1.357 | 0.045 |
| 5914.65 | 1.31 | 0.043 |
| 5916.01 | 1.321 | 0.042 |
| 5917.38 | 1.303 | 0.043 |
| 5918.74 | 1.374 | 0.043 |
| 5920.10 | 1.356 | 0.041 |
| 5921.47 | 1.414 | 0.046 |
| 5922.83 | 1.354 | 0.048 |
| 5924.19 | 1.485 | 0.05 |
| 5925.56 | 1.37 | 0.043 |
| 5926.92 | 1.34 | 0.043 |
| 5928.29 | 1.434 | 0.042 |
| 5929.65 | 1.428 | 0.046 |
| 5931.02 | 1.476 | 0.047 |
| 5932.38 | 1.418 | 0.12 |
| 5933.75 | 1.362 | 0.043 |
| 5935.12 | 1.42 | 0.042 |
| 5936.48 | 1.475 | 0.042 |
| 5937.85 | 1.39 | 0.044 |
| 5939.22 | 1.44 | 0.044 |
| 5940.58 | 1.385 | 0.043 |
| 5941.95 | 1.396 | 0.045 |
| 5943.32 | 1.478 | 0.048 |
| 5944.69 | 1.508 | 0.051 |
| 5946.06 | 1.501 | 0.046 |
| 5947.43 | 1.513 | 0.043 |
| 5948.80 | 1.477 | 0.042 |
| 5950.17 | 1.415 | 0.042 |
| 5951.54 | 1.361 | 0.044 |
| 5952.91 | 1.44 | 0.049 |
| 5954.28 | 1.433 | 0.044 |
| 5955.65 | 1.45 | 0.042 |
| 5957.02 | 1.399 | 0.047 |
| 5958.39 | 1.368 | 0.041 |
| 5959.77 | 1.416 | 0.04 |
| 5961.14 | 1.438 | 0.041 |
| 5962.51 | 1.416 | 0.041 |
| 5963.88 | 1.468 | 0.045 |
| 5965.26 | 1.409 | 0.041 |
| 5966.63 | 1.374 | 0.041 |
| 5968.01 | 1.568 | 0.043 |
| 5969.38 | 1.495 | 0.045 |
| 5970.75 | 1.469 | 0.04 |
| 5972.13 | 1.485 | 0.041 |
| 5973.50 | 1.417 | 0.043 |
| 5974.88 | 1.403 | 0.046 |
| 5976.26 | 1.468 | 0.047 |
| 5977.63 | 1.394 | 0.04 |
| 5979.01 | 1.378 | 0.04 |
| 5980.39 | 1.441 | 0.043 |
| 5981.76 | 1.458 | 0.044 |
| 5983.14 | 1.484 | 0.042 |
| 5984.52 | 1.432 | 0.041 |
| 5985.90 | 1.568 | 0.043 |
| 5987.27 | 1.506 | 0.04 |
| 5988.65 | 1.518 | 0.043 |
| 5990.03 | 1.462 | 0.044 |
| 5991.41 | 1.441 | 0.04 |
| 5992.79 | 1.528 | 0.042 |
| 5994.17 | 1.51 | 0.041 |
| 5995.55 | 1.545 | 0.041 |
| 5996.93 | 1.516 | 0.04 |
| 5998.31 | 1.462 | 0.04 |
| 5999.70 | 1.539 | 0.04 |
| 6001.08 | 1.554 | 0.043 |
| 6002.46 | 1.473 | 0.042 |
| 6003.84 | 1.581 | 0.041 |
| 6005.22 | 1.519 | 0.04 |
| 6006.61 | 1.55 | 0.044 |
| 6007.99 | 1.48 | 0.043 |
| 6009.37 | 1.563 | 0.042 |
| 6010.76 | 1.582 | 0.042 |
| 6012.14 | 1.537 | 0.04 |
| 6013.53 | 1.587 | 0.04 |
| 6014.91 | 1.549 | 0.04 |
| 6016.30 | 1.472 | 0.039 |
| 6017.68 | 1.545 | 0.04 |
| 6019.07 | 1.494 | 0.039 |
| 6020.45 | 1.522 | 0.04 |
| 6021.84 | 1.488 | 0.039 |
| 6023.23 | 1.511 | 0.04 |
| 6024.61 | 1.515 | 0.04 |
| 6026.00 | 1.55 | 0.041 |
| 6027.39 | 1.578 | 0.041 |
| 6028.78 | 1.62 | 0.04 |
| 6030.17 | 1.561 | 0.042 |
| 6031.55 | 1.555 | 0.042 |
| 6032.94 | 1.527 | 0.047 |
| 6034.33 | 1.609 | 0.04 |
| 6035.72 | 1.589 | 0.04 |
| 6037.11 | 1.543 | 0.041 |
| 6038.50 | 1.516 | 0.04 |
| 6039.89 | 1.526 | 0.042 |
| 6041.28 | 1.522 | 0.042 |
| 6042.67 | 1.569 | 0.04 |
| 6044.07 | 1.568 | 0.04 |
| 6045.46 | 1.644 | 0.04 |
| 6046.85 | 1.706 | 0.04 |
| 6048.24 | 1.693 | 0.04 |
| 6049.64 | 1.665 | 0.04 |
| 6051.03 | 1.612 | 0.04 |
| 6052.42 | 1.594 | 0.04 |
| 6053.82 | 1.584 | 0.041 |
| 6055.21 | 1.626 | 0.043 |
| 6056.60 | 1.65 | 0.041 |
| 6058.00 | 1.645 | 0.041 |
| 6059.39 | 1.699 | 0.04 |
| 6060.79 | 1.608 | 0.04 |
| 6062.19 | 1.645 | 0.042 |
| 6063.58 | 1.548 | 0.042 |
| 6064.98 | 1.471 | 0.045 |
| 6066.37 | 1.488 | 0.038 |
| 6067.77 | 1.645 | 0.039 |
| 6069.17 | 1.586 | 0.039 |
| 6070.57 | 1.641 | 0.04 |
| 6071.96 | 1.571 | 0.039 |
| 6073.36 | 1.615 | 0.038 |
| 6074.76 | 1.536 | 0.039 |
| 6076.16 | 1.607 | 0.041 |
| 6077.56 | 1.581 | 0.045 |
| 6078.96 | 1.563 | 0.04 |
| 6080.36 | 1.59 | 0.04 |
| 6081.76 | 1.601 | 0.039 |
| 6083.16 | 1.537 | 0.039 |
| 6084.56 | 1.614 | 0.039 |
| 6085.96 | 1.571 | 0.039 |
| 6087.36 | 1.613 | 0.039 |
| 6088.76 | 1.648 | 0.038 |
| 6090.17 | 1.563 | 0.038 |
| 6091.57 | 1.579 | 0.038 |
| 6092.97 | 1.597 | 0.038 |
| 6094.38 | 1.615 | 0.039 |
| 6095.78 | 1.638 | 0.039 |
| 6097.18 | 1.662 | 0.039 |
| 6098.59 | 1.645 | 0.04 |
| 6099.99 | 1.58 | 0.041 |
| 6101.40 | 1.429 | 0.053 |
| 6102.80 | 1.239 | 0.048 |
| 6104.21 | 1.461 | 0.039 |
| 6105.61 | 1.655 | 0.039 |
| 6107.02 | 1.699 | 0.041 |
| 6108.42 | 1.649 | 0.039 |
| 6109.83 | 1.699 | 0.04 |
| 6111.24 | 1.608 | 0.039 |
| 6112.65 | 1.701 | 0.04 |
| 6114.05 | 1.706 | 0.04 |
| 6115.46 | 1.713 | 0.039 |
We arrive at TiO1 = 0.07 mag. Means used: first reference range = 1.5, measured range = 1.45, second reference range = 1.59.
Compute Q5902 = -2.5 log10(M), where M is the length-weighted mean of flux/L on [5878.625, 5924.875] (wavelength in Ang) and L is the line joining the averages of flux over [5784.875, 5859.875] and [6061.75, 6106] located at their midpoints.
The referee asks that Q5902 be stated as 0.367 mag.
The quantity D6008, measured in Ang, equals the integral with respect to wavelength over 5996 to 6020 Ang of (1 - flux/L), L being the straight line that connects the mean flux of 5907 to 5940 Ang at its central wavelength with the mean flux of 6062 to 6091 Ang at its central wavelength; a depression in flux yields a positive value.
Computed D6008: -0.6 Ang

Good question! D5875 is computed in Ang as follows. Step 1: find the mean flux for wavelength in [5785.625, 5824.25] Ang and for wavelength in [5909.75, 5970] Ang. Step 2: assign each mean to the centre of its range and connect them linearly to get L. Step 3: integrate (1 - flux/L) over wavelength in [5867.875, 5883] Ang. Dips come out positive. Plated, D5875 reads 1.1 Ang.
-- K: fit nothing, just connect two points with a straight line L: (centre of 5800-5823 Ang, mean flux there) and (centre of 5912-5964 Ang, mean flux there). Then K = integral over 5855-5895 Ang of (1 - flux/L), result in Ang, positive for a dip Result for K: 8.7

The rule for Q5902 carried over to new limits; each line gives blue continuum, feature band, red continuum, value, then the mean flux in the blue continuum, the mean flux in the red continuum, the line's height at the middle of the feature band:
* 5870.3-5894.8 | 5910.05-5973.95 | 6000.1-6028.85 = -0.140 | 1.02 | 1.53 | 1.25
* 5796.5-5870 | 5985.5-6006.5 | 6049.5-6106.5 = 0.022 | 1.47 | 1.59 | 1.55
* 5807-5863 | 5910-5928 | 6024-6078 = 0.114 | 1.47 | 1.59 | 1.51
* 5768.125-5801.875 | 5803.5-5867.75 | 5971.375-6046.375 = 0.013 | 1.47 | 1.52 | 1.48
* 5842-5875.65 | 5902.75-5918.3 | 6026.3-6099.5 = 0.107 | 1.41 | 1.6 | 1.46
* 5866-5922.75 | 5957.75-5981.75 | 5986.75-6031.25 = -0.036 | 1.13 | 1.53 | 1.39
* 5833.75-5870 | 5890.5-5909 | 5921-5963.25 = 0.482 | 1.43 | 1.43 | 1.43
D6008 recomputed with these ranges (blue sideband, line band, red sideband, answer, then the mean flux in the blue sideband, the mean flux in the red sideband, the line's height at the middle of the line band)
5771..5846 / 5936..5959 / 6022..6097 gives 1.6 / 1.49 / 1.59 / 1.54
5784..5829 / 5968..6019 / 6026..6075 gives 2.3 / 1.49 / 1.59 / 1.57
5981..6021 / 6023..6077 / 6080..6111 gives -1.3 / 1.52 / 1.59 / 1.55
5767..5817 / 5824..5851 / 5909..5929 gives -1.2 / 1.48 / 1.37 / 1.44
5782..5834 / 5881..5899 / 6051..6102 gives 9.7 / 1.49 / 1.59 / 1.52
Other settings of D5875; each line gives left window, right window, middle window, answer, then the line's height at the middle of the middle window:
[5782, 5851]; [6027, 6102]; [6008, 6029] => 0.5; 1.57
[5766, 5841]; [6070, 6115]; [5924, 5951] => 1.8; 1.53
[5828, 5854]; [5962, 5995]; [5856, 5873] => 1.4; 1.49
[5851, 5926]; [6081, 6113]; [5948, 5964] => -1.3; 1.32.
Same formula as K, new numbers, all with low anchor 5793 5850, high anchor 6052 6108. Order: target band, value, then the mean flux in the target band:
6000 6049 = 0.44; 1.55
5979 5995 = 0.76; 1.48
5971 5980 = 0.73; 1.43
